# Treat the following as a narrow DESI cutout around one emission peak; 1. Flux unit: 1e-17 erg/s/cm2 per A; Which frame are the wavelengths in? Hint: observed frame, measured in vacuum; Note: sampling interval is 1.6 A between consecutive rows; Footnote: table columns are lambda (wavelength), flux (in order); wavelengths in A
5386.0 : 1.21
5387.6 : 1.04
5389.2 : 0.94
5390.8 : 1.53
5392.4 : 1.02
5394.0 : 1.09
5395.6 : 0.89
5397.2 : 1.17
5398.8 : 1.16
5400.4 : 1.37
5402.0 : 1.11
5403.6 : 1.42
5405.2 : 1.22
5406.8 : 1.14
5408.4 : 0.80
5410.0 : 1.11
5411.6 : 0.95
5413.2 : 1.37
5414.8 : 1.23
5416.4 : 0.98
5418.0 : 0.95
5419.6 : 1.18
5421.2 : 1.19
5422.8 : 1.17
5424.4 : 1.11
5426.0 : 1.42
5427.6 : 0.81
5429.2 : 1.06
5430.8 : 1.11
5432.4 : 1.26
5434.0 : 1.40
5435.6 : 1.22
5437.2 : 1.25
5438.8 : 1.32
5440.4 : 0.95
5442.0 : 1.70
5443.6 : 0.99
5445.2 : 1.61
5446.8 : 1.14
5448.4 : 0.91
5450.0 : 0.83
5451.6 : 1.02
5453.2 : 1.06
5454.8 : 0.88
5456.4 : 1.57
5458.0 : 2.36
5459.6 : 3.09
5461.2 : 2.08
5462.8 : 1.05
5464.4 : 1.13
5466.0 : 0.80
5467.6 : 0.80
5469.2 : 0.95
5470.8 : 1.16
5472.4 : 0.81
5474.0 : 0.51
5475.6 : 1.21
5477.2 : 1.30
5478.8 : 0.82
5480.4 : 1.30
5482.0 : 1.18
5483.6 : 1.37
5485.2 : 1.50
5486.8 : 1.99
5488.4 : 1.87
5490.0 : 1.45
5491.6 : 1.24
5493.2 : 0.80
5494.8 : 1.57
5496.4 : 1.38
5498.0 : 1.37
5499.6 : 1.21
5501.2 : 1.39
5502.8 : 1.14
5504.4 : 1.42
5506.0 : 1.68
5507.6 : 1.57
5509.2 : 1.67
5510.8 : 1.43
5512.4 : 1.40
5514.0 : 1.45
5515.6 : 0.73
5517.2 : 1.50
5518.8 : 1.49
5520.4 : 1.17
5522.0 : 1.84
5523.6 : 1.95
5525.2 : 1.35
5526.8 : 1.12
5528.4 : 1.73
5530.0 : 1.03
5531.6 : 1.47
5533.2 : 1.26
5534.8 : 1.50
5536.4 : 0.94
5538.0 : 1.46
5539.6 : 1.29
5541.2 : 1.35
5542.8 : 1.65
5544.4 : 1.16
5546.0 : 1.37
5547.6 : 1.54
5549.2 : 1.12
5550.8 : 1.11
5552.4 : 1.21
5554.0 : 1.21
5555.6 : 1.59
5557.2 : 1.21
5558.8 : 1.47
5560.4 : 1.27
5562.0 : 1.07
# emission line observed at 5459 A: H-gamma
